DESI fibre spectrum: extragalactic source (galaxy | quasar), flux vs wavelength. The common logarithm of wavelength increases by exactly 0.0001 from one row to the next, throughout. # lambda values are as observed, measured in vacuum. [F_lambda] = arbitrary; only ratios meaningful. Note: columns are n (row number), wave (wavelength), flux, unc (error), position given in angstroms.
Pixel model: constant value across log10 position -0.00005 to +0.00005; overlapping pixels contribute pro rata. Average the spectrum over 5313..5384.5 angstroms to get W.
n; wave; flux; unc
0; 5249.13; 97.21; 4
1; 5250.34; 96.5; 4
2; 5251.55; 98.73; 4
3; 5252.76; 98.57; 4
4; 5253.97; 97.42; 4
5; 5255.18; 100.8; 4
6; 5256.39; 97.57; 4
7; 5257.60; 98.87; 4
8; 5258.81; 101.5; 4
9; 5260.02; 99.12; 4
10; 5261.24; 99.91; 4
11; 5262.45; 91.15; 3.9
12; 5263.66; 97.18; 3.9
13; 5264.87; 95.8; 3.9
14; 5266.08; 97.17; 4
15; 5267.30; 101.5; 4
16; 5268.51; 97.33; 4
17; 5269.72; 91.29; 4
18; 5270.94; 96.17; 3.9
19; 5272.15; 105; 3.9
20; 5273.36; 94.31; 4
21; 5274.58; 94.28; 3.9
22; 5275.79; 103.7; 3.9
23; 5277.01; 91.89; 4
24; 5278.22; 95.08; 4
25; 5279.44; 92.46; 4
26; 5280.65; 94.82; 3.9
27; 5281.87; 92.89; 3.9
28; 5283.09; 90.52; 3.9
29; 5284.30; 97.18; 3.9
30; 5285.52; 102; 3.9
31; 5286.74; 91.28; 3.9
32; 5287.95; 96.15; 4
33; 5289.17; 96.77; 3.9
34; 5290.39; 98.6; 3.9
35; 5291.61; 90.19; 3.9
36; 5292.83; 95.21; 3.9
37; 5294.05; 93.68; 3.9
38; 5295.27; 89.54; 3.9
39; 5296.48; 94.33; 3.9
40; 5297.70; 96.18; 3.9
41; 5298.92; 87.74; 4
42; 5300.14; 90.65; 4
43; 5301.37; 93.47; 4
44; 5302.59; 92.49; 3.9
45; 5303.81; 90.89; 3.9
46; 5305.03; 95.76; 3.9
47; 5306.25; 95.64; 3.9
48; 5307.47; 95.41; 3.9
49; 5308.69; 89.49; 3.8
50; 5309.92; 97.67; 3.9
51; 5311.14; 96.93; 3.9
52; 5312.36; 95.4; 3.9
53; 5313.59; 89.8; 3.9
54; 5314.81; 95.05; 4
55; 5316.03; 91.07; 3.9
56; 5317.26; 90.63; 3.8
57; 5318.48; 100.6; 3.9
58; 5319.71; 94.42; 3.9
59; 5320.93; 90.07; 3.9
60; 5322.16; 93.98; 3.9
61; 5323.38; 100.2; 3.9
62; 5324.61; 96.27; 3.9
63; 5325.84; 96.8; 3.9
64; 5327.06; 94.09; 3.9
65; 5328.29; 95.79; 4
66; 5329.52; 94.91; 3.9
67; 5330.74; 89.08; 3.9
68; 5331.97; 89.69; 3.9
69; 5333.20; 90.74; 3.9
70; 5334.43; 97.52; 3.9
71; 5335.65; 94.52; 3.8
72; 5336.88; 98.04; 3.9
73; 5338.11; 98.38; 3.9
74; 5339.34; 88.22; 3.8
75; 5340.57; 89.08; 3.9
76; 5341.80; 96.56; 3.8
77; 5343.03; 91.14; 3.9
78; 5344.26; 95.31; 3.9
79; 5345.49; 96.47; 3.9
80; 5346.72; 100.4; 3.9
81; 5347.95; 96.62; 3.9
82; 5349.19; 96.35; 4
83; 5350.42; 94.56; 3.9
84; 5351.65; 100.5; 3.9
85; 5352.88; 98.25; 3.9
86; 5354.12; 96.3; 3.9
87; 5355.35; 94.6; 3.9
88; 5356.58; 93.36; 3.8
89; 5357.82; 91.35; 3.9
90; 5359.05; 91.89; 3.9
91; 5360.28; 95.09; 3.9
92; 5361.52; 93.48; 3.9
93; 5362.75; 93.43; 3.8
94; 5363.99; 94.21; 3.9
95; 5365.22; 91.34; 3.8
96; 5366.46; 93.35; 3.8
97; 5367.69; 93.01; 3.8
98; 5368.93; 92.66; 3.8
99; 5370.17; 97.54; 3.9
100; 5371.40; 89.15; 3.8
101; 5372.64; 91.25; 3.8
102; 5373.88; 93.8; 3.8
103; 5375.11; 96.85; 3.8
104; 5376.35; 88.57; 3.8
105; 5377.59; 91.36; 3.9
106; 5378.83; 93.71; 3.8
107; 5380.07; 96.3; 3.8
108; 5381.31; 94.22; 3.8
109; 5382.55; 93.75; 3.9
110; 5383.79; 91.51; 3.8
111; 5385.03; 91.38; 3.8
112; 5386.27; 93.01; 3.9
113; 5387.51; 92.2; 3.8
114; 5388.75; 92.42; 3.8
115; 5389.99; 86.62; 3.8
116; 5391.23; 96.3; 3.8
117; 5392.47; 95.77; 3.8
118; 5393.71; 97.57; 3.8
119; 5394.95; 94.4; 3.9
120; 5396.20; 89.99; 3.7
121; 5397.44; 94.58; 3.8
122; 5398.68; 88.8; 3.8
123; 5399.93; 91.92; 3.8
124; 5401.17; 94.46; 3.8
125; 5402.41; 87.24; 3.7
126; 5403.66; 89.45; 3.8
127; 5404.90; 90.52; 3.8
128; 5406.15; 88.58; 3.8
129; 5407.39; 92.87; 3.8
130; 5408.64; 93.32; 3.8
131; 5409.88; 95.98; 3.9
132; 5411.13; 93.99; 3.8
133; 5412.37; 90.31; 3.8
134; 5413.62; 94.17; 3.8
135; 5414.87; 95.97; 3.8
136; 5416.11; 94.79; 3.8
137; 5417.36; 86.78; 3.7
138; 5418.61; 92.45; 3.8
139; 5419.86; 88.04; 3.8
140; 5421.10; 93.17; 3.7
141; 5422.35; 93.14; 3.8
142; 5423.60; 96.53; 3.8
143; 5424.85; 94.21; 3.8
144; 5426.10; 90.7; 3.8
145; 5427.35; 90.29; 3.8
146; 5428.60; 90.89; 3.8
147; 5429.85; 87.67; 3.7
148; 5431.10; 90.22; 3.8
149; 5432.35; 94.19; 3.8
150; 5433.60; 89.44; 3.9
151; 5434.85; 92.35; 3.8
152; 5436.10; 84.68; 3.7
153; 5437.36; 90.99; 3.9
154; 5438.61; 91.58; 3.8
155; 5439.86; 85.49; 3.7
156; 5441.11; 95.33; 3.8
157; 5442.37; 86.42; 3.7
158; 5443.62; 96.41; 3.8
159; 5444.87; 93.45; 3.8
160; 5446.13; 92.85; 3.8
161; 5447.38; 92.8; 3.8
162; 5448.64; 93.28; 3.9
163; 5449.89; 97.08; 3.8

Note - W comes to 94.1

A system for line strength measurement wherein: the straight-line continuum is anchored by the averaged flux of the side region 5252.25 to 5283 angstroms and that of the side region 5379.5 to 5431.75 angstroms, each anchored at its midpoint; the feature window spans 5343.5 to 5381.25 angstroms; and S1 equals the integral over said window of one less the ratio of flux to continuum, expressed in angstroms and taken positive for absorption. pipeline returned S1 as -0.2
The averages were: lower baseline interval 96.9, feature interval 94.3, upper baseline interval 92.3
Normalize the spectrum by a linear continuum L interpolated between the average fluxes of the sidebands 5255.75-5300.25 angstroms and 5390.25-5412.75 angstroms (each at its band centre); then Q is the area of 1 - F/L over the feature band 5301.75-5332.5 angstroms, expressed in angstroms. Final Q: 0.2 angstroms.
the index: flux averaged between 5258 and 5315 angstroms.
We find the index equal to 95.1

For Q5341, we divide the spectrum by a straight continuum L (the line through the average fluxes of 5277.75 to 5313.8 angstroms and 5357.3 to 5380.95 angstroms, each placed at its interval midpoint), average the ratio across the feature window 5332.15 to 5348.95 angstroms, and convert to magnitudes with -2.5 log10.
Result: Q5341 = -0.01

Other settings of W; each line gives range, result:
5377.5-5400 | 93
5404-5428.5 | 92.4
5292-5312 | 93.5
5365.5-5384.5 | 93.1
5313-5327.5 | 94.5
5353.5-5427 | 92.8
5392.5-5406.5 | 91.8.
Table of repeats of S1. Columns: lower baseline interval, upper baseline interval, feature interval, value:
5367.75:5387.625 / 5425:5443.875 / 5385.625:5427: -0.3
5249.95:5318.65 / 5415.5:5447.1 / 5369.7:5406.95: 0.0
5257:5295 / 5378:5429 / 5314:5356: -0.2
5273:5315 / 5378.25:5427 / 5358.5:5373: 0.0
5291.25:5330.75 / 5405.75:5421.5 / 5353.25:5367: -0.1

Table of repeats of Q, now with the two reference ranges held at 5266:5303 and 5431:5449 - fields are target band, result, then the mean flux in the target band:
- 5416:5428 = 0.0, 91.9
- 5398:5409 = 0.2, 90.7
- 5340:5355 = -0.4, 95.9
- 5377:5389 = -0.1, 93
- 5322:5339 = -0.2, 94.9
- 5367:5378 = 0.0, 92.7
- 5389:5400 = -0.1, 92.9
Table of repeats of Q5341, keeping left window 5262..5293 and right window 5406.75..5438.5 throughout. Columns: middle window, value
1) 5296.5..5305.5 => 0.03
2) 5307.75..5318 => 0.02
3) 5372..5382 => 0.00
